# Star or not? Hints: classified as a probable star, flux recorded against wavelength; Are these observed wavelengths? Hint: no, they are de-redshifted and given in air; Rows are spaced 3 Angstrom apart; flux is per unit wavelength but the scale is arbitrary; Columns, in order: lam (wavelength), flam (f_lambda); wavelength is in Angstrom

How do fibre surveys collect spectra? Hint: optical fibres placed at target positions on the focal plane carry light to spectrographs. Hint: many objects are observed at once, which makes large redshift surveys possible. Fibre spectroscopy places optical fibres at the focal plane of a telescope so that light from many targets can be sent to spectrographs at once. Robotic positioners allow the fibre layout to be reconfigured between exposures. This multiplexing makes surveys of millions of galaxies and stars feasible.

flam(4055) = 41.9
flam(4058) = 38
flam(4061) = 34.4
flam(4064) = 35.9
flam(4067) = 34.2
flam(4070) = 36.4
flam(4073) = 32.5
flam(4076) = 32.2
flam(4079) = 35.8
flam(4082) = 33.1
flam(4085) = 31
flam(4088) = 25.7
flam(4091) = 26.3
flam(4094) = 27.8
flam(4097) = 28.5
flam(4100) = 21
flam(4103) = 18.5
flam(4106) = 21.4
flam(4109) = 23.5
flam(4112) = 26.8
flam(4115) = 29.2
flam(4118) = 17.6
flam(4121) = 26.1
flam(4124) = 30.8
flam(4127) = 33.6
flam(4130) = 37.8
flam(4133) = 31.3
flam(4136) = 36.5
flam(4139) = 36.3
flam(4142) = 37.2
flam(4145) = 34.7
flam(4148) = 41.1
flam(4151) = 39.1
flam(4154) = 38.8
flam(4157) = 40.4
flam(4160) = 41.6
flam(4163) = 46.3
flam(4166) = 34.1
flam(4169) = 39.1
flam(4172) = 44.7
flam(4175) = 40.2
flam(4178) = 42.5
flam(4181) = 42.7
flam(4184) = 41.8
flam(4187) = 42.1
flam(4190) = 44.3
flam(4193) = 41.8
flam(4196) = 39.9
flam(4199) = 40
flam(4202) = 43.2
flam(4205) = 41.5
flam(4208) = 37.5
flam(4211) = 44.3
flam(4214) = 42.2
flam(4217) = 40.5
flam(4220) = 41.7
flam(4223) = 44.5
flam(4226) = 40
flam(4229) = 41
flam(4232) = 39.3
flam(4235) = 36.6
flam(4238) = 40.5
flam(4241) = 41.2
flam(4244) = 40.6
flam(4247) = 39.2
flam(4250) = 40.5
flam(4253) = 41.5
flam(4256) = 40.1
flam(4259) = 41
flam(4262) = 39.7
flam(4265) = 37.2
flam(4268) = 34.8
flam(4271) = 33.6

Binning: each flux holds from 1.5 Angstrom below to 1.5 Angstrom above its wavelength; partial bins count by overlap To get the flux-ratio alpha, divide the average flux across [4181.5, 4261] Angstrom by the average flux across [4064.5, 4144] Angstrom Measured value 1.4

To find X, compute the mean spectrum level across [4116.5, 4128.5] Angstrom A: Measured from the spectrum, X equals 27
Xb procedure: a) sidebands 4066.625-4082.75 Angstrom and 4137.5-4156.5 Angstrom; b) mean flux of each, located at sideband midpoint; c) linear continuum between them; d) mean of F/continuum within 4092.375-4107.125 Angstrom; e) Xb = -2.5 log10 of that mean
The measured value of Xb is 0.44 mag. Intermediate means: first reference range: 34.1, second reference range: 38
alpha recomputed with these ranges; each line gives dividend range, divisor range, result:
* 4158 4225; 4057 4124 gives 1.44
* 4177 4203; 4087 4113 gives 1.73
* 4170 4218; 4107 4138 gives 1.43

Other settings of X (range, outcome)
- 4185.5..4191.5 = 43.2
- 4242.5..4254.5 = 40.5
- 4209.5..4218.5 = 42.3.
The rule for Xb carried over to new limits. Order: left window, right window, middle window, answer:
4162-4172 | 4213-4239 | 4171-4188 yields -0.051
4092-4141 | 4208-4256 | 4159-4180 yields -0.214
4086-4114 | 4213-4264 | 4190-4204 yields -0.164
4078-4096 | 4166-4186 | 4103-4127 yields 0.308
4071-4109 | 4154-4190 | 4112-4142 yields 0.098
